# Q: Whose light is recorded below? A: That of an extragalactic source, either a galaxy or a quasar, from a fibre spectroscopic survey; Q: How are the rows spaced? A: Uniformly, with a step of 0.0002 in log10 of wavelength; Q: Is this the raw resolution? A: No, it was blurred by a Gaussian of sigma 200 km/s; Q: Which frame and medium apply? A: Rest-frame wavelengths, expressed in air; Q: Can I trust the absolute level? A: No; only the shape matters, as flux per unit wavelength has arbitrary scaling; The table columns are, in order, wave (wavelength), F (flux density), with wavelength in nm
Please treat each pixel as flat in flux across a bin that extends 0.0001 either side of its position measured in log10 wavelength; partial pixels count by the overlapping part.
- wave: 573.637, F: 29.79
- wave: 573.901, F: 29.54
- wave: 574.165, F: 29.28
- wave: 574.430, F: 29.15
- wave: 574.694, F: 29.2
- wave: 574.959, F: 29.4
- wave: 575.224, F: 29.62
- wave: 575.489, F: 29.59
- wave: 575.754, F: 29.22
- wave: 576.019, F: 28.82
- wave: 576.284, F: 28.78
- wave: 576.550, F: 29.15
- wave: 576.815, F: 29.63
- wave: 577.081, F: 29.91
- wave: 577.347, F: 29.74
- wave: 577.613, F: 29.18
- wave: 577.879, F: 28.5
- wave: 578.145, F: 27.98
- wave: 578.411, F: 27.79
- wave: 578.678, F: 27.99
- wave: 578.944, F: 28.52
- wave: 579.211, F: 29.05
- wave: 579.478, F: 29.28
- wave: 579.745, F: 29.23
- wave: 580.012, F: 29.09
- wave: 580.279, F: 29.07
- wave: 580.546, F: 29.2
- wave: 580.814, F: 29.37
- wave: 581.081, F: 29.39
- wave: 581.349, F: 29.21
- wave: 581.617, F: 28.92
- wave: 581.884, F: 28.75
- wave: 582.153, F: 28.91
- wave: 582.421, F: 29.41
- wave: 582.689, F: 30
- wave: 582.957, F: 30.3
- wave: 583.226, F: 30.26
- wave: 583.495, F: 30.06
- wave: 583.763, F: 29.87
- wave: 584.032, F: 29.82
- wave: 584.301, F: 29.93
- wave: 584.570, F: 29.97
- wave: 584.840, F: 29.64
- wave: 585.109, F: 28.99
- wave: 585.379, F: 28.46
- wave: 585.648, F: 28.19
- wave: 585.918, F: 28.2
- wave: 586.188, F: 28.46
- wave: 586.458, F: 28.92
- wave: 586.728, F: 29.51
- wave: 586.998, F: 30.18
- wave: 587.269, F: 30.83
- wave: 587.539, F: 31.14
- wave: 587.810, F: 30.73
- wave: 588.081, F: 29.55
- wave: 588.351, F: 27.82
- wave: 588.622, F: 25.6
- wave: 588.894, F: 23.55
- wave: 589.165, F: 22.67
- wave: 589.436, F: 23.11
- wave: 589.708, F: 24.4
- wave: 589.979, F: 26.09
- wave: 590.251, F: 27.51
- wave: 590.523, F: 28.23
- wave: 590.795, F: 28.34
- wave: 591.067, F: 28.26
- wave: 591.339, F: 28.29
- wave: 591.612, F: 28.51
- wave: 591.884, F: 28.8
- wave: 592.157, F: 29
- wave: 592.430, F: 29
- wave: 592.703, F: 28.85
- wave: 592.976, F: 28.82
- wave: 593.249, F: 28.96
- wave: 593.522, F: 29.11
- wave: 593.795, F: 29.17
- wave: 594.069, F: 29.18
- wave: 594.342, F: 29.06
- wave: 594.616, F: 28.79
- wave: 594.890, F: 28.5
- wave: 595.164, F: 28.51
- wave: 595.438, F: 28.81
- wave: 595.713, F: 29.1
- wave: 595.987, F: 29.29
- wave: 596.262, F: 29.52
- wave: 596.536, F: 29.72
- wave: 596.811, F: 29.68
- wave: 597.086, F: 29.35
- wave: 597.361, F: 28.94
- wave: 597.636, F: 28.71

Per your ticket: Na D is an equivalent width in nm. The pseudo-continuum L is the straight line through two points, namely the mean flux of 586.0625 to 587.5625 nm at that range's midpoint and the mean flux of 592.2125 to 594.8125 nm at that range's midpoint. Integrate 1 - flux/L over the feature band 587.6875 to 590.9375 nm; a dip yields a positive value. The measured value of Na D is 0.33 nm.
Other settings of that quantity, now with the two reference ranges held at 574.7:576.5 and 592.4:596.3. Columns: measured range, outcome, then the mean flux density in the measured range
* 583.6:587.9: -0.068 nm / 29.5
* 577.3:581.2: 0.040 nm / 28.9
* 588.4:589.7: 0.222 nm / 24.1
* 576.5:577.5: -0.015 nm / 29.6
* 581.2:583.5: -0.030 nm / 29.5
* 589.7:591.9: 0.098 nm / 27.7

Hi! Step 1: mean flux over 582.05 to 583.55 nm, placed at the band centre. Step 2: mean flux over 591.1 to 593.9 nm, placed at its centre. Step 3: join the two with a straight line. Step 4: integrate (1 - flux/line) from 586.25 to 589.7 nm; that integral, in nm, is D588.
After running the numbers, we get 0.19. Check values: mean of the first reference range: 29.8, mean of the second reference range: 28.8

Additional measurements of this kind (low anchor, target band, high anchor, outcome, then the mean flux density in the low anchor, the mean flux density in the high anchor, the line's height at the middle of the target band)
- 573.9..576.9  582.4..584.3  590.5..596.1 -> -0.06 nm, 29.3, 28.8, 29.1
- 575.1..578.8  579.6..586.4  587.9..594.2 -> -0.22 nm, 29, 27.5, 28.4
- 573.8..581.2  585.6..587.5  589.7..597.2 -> -0.03 nm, 29.1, 28.7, 28.9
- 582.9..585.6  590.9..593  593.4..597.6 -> 0.04 nm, 29.7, 29.1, 29.3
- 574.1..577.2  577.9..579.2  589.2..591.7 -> 0.03 nm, 29.3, 26.8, 28.8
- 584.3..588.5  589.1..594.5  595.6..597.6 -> 0.28 nm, 29.4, 29.3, 29.4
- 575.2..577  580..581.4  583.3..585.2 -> 0.02 nm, 29.3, 29.8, 29.6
